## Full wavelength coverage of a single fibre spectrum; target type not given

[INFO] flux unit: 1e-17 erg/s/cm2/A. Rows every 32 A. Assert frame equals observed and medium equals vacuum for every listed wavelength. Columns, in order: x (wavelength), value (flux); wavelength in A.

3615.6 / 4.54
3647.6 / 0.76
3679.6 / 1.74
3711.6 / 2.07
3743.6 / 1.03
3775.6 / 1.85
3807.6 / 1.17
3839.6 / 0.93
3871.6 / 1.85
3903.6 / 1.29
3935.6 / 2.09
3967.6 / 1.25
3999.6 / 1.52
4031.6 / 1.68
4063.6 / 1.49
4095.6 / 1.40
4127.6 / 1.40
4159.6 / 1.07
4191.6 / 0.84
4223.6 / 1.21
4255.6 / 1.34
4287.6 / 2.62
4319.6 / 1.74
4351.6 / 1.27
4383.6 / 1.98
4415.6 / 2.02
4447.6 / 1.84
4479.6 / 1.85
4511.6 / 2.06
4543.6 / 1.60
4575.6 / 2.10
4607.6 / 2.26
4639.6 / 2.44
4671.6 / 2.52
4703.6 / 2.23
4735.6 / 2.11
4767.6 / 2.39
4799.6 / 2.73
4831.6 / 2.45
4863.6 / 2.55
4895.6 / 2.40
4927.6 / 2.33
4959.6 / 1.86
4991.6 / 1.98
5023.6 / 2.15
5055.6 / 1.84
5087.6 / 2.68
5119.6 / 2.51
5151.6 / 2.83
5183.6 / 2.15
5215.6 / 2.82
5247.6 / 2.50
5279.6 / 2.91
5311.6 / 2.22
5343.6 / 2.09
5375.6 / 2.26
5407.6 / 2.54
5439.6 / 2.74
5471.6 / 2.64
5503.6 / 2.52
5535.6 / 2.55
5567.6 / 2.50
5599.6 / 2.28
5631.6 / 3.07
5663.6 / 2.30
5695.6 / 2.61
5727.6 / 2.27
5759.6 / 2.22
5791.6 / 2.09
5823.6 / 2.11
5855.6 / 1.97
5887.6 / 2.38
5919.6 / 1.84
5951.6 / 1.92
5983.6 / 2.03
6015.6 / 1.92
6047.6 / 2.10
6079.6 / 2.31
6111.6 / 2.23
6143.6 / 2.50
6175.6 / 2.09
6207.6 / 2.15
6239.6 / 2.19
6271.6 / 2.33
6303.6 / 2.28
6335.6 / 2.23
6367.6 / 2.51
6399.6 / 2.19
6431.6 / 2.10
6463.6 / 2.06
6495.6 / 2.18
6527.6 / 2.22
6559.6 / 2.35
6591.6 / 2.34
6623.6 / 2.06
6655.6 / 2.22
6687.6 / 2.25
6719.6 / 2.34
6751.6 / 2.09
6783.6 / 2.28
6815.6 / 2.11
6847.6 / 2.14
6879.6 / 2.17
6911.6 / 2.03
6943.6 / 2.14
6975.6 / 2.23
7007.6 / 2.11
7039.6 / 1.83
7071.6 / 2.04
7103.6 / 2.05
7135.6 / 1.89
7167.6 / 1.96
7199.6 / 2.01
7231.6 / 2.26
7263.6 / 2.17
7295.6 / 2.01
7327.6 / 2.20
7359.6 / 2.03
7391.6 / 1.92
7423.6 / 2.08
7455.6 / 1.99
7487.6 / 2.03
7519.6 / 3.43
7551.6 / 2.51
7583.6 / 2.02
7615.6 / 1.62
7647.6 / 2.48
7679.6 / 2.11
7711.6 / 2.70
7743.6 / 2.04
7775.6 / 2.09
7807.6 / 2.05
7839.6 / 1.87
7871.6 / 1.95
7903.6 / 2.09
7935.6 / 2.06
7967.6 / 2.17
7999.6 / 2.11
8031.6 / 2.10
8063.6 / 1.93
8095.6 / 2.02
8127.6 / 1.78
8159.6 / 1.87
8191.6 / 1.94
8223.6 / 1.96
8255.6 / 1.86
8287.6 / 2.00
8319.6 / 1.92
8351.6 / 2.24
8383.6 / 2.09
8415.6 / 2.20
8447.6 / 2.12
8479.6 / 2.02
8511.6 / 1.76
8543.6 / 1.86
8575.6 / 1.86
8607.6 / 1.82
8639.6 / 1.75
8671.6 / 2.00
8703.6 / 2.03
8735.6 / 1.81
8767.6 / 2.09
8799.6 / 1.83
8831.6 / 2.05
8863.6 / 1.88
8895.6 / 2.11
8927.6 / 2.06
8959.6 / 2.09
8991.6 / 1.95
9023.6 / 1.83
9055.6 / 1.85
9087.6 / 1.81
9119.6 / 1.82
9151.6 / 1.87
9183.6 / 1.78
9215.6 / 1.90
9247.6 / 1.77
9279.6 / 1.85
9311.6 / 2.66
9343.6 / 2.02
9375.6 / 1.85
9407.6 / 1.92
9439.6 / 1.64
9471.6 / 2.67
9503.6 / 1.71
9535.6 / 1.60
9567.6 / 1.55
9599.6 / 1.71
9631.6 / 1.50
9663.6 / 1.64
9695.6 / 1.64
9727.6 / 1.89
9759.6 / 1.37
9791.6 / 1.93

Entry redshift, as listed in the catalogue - 0.15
